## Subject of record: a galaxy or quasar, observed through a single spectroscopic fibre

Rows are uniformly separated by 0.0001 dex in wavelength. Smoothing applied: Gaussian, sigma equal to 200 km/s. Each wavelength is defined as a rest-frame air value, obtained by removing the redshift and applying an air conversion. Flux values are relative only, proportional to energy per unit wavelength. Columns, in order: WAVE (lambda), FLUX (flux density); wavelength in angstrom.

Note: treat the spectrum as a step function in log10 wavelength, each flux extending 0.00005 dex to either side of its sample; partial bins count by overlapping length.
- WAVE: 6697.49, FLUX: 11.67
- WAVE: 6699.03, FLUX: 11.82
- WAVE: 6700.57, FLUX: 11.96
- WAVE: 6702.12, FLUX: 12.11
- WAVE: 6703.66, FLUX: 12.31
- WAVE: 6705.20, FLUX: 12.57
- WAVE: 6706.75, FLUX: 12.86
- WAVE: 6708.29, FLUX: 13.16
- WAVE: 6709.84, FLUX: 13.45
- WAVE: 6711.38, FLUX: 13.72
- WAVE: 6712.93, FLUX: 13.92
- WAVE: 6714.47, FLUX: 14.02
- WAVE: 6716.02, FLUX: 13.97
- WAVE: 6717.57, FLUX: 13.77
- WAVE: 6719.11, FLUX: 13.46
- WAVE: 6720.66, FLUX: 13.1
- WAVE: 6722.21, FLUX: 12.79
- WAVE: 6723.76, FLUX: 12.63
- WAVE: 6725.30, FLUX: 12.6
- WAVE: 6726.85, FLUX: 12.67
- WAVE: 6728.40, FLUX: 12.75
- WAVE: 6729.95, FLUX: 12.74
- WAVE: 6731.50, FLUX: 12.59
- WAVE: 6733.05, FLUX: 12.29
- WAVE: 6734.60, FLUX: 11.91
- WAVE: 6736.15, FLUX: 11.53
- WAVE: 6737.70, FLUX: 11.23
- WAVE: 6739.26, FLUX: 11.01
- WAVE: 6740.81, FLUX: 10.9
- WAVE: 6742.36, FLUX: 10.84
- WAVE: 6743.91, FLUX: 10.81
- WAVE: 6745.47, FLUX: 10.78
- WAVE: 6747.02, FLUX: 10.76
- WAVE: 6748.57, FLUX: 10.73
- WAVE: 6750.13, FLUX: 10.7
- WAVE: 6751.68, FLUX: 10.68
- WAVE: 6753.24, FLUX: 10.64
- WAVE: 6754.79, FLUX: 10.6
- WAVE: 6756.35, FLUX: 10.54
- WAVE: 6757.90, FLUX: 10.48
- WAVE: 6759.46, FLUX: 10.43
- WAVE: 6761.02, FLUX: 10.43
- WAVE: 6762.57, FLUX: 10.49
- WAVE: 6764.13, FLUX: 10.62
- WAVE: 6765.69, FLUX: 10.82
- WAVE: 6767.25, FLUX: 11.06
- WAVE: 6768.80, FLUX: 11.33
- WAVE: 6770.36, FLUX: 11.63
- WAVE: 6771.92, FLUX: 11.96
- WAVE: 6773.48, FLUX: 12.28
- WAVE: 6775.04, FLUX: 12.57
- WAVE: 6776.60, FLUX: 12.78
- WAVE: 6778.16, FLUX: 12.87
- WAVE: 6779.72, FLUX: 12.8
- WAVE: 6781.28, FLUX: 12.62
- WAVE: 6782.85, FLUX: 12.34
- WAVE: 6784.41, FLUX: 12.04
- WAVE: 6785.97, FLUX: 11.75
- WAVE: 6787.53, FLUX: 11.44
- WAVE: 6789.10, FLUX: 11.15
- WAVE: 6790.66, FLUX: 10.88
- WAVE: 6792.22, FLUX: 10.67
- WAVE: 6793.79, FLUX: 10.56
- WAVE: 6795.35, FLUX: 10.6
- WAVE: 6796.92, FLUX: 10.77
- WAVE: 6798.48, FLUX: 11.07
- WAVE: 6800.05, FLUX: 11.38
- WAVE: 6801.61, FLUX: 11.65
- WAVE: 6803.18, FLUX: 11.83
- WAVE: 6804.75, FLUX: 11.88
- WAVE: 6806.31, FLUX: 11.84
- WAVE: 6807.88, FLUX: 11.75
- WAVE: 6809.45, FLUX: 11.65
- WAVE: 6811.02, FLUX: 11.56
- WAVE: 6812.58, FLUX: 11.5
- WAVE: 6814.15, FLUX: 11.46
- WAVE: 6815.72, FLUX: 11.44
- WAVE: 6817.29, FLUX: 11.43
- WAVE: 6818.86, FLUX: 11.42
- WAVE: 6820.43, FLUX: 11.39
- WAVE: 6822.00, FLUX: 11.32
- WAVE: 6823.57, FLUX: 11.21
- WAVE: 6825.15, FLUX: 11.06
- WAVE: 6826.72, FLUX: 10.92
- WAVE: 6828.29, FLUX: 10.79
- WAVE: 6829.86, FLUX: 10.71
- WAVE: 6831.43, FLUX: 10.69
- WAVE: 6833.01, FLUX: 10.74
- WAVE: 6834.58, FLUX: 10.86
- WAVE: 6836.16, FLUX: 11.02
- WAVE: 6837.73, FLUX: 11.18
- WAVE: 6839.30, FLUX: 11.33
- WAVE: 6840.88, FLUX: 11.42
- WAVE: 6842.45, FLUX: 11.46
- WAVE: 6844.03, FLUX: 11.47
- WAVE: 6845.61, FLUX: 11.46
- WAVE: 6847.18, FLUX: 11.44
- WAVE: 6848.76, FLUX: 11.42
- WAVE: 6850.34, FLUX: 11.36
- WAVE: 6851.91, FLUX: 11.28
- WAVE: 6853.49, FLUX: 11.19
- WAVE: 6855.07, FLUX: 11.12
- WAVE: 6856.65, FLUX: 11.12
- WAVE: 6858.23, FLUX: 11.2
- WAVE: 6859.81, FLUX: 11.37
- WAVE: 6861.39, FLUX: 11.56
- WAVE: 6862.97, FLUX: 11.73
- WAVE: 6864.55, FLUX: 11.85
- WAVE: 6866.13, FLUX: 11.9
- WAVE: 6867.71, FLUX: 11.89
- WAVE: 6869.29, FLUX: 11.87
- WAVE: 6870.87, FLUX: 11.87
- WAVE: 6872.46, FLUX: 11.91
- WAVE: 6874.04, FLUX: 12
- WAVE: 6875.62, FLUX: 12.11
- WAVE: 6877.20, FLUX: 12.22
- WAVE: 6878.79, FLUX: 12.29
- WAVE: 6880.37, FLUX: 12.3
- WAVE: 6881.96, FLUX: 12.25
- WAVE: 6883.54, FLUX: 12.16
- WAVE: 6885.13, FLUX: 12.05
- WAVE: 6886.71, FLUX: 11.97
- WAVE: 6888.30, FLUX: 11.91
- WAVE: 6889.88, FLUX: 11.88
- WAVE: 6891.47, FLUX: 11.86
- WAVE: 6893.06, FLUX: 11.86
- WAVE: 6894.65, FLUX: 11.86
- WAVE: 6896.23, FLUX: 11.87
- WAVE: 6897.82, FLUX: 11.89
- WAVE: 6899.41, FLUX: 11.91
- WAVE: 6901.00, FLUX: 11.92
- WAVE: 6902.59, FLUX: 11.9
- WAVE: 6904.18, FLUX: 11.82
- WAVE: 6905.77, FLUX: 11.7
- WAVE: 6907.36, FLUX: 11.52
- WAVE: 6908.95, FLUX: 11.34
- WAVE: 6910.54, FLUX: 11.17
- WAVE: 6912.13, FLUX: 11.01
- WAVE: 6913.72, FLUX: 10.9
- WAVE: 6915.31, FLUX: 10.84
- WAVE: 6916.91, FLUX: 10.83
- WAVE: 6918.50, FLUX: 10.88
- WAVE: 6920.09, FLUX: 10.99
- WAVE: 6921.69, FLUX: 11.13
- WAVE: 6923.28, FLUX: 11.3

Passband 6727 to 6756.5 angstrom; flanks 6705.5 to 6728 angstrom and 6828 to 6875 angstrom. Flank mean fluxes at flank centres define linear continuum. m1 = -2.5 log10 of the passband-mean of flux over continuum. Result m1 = 0.15 mag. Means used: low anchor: 13.3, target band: 11.3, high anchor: 11.4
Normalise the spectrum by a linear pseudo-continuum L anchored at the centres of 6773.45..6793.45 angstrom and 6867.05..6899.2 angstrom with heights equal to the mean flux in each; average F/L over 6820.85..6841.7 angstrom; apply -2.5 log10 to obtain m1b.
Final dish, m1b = 0.09 mag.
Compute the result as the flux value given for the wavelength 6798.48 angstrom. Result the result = 11.07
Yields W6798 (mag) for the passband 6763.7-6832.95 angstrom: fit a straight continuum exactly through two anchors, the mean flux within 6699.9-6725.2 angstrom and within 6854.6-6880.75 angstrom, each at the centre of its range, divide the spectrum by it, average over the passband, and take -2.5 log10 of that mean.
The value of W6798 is 0.08 mag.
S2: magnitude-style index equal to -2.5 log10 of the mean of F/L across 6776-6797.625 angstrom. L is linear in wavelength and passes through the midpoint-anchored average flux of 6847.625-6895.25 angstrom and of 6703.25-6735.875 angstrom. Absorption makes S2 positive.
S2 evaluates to 0.07 mag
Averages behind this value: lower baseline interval 13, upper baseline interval 11.8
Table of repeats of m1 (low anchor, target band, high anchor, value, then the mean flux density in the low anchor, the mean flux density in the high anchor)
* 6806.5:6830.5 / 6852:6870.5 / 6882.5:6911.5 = 0.01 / 11.3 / 11.8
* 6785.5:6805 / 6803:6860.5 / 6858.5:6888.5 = 0.02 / 11.2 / 11.9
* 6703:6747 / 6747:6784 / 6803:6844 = 0.06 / 12.5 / 11.3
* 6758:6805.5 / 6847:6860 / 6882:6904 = 0.05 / 11.5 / 11.9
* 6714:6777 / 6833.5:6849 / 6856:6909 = 0.05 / 11.7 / 11.9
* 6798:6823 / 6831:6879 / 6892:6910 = 0.02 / 11.5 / 11.8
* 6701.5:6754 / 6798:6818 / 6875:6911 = 0.05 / 12.2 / 11.9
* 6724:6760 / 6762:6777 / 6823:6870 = -0.02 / 11.3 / 11.3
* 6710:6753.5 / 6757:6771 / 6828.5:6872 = 0.11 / 12.2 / 11.3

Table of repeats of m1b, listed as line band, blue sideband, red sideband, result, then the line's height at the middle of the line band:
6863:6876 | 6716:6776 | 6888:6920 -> -0.03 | 11.5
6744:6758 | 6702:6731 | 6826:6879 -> 0.19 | 12.7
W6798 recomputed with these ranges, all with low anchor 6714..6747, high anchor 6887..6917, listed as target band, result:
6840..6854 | 0.039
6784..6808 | 0.065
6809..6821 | 0.042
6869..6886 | -0.037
